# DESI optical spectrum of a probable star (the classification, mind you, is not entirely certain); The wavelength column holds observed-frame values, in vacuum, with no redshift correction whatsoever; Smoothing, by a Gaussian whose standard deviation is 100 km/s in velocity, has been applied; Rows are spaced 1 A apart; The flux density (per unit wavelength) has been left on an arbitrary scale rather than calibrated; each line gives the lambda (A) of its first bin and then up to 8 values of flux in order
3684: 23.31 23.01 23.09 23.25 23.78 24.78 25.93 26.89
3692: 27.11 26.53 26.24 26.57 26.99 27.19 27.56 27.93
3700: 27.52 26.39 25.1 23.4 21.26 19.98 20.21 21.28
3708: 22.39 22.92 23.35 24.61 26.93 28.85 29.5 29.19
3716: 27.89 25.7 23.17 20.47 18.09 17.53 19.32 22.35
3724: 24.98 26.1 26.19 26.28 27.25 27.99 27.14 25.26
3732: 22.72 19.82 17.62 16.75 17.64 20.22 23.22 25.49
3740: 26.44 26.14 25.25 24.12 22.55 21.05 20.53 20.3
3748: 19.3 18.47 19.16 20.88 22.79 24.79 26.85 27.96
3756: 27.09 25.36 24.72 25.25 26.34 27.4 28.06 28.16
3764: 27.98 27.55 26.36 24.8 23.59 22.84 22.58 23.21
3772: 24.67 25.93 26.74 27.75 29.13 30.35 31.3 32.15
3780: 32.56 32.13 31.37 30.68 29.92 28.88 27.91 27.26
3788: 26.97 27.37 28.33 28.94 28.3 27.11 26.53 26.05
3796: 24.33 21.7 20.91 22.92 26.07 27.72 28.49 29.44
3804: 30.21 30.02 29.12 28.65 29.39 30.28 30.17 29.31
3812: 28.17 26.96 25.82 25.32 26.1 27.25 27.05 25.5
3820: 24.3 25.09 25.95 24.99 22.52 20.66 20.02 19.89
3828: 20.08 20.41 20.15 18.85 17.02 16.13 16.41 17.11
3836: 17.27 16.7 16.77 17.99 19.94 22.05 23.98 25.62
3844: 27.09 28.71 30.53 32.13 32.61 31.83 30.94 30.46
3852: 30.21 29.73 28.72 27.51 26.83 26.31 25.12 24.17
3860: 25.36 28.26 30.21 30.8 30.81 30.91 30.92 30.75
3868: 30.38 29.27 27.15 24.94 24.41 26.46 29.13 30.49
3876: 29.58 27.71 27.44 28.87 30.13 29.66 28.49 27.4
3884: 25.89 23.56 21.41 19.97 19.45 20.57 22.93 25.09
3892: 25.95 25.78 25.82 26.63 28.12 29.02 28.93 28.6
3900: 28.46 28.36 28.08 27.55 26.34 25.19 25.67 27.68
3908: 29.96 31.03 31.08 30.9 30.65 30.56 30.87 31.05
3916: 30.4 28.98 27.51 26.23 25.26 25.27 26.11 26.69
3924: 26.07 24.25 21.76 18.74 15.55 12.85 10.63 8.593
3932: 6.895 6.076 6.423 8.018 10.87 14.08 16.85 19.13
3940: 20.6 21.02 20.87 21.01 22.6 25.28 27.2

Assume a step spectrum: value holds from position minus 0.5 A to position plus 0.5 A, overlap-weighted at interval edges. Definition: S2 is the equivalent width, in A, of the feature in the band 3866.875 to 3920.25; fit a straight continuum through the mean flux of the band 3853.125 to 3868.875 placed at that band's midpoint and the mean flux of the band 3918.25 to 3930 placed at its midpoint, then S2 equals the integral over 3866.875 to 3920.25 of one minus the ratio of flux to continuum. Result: -4.9 A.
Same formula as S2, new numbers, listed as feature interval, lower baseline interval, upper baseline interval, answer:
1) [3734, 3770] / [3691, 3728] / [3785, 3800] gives 2.4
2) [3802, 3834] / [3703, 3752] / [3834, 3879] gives 0.9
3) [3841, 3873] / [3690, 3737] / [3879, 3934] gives -5.0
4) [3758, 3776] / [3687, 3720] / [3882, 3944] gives -1.0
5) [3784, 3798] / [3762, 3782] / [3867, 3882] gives 0.4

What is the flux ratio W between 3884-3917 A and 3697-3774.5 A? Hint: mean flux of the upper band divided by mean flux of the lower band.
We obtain 1.1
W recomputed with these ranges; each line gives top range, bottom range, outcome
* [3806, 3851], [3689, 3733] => 0.98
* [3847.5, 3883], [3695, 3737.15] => 1.20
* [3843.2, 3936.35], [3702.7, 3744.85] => 1.10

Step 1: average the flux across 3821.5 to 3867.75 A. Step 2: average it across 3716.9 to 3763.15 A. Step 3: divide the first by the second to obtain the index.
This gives 1.06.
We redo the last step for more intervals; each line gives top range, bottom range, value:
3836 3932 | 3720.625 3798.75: 1.04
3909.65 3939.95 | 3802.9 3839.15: 0.88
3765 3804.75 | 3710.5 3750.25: 1.17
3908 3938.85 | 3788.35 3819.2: 0.79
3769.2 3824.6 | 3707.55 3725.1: 1.14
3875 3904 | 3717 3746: 1.16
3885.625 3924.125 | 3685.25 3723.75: 1.10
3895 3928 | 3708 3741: 1.15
